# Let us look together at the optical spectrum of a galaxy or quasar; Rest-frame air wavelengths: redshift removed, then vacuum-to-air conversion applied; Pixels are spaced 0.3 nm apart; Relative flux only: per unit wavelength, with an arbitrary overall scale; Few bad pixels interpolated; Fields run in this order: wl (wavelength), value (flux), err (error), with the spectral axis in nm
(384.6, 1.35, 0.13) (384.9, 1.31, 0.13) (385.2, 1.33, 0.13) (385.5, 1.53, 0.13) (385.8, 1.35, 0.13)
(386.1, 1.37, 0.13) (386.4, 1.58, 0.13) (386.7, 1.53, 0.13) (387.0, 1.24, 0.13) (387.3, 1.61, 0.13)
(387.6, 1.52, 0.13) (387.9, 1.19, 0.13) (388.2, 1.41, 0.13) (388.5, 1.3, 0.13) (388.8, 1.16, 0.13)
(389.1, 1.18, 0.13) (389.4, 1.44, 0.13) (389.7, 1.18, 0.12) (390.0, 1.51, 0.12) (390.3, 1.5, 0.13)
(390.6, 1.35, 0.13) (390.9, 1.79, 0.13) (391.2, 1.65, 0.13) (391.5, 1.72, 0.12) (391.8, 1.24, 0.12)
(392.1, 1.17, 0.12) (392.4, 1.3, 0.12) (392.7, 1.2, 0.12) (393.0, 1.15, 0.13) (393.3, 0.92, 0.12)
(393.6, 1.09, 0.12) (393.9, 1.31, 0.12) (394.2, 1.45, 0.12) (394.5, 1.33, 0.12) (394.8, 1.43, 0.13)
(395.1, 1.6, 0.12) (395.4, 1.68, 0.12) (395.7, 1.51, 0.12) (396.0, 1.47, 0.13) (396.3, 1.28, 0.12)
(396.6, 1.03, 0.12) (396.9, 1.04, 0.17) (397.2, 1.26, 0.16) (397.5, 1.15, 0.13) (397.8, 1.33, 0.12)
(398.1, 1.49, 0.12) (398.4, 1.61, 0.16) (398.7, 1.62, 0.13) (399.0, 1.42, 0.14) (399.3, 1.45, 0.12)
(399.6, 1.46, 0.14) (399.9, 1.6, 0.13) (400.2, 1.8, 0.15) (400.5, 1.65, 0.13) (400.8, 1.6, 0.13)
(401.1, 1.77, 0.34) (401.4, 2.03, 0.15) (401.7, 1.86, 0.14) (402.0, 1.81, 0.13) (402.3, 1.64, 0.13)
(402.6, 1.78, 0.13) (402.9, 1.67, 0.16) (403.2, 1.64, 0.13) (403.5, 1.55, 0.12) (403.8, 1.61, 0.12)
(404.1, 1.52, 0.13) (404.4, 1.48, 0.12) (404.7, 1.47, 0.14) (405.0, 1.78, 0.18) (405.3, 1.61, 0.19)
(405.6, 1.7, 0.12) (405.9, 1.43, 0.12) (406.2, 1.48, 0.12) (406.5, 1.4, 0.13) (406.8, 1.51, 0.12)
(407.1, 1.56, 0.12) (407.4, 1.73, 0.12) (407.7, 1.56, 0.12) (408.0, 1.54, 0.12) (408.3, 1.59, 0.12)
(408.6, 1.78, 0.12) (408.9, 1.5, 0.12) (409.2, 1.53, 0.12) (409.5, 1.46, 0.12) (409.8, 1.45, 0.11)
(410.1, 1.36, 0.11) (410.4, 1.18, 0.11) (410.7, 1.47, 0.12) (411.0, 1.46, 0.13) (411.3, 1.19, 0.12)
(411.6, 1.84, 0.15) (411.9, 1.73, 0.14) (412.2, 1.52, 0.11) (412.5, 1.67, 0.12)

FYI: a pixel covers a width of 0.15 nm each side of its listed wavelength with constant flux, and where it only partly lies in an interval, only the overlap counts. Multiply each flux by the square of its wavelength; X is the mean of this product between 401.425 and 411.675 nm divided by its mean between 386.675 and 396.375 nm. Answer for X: 1.23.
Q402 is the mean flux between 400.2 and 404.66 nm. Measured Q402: 1.68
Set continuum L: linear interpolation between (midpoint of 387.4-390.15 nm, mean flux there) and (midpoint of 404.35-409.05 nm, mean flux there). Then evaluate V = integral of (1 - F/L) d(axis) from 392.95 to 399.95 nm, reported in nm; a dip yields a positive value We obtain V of 0.35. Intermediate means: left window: 1.33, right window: 1.57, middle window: 1.36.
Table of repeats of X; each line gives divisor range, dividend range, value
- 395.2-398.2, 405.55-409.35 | 1.24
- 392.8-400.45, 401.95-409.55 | 1.20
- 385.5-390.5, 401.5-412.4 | 1.25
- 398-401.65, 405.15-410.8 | 0.97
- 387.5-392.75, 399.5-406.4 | 1.27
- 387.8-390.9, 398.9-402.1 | 1.32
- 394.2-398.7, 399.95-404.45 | 1.26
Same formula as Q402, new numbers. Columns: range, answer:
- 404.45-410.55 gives 1.53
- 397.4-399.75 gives 1.45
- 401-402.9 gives 1.8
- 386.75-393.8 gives 1.34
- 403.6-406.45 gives 1.56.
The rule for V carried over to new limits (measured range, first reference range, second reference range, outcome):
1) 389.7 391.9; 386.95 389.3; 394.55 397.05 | -0.279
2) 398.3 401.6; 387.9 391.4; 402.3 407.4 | -0.254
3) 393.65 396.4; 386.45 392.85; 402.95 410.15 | 0.008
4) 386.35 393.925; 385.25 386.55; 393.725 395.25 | 0.425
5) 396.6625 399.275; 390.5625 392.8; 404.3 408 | 0.233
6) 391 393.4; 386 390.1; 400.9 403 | 0.291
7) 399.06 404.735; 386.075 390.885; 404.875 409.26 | -0.465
